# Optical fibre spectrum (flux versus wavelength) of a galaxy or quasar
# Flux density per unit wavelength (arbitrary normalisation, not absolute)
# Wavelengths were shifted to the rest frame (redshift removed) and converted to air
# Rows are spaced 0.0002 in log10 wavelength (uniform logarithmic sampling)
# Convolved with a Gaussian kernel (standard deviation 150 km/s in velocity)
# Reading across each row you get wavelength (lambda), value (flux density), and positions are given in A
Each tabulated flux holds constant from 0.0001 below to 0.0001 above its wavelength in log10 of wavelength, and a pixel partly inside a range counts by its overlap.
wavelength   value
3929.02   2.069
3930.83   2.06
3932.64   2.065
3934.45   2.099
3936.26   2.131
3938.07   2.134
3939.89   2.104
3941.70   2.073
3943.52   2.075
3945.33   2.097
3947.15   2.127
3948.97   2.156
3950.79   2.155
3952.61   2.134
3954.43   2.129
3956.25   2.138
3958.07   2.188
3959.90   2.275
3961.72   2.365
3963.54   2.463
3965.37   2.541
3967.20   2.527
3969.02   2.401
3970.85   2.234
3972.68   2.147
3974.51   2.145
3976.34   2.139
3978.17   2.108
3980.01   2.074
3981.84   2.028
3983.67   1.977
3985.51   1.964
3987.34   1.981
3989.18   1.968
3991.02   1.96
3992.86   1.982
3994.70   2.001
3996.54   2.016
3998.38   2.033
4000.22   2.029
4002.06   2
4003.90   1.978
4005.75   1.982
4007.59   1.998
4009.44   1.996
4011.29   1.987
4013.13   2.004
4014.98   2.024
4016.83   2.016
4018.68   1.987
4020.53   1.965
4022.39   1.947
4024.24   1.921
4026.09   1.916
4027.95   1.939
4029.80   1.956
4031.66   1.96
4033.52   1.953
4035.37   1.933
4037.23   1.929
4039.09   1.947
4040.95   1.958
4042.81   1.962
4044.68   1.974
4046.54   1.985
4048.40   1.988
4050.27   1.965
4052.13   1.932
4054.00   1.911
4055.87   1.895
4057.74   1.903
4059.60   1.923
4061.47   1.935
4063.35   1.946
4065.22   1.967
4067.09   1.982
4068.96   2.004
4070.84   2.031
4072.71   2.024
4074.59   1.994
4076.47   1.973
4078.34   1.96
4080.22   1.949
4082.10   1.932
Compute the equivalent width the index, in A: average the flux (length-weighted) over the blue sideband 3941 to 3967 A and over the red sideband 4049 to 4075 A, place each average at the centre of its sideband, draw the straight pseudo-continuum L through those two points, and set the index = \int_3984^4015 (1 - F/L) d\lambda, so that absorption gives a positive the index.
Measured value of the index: 1.7 A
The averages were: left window 2.22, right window 1.96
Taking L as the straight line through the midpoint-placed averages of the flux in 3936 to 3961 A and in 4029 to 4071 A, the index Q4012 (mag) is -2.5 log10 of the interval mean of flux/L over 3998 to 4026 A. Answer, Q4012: 0.02 mag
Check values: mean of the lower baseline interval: 2.14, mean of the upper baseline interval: 1.95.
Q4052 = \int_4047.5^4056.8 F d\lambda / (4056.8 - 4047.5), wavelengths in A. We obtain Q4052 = 1.94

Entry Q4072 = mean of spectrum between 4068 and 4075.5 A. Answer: 2.01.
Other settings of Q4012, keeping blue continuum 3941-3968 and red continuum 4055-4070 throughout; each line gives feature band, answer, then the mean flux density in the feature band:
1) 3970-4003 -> 0.053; 2.04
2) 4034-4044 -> 0.033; 1.95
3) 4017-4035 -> 0.049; 1.95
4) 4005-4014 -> 0.048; 1.99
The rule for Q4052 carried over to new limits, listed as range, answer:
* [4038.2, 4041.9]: 1.95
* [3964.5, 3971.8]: 2.42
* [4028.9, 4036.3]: 1.95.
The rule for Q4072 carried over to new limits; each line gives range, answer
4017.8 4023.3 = 1.96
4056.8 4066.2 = 1.94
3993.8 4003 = 2.02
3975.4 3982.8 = 2.09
